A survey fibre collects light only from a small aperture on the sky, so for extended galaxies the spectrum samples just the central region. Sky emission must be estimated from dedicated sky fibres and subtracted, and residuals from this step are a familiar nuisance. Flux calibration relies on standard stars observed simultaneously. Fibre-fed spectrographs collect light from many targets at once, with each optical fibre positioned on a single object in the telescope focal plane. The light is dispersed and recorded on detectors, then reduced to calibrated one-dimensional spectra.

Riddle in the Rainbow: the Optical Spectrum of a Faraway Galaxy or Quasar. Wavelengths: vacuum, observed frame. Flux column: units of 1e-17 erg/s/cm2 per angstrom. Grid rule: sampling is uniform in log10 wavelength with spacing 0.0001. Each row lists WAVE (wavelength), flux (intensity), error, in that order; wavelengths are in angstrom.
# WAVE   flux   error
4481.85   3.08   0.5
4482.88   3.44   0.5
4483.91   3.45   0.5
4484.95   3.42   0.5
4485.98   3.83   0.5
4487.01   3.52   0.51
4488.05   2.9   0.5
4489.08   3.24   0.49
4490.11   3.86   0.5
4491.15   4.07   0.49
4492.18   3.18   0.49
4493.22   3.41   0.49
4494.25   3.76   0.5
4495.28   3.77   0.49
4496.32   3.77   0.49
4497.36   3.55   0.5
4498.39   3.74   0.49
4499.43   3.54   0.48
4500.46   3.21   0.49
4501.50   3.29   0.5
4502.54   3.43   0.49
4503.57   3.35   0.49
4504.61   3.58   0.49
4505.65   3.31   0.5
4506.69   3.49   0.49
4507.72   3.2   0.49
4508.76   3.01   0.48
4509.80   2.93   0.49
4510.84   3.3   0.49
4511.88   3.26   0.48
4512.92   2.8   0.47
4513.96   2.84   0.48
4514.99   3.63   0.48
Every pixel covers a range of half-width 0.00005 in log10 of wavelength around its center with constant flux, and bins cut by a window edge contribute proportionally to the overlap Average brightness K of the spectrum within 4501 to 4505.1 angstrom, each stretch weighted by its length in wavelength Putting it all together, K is 3.41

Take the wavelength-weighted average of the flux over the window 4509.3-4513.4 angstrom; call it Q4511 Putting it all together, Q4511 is 3.07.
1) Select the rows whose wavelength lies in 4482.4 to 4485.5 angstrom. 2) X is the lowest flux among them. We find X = 3.42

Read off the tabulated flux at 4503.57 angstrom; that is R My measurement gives 3.35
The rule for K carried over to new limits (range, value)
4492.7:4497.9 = 3.65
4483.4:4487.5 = 3.55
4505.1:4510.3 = 3.19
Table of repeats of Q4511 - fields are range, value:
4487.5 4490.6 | 3.33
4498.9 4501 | 3.37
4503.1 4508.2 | 3.39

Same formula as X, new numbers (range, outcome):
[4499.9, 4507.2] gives 3.21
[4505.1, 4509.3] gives 3.01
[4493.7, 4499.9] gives 3.54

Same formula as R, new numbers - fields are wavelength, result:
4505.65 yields 3.31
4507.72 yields 3.2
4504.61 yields 3.58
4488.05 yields 2.9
